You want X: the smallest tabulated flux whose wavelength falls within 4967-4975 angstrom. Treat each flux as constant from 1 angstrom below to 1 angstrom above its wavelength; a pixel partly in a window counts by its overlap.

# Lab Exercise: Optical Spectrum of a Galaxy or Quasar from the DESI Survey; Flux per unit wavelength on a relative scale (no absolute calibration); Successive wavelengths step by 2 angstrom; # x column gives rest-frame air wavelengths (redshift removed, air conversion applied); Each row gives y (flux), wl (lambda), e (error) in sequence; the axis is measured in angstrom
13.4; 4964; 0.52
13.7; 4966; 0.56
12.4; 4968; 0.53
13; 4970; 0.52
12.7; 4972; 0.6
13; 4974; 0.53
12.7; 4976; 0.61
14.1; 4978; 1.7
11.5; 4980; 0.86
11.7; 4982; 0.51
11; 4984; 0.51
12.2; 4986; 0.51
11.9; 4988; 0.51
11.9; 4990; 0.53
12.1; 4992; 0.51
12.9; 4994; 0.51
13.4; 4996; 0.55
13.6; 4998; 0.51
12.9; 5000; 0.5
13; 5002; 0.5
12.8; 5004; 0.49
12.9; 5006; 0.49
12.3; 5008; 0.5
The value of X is 12.4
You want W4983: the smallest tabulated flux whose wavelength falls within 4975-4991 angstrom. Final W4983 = 11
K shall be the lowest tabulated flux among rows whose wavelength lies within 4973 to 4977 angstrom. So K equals 12.7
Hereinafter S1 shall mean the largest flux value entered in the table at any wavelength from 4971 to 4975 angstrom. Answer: 13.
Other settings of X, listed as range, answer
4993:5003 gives 12.9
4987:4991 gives 11.9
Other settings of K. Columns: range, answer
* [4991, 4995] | 12.1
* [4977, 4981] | 11.5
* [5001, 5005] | 12.8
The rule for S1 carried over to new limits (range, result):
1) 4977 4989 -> 14.1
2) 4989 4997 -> 13.4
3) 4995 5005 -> 13.6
